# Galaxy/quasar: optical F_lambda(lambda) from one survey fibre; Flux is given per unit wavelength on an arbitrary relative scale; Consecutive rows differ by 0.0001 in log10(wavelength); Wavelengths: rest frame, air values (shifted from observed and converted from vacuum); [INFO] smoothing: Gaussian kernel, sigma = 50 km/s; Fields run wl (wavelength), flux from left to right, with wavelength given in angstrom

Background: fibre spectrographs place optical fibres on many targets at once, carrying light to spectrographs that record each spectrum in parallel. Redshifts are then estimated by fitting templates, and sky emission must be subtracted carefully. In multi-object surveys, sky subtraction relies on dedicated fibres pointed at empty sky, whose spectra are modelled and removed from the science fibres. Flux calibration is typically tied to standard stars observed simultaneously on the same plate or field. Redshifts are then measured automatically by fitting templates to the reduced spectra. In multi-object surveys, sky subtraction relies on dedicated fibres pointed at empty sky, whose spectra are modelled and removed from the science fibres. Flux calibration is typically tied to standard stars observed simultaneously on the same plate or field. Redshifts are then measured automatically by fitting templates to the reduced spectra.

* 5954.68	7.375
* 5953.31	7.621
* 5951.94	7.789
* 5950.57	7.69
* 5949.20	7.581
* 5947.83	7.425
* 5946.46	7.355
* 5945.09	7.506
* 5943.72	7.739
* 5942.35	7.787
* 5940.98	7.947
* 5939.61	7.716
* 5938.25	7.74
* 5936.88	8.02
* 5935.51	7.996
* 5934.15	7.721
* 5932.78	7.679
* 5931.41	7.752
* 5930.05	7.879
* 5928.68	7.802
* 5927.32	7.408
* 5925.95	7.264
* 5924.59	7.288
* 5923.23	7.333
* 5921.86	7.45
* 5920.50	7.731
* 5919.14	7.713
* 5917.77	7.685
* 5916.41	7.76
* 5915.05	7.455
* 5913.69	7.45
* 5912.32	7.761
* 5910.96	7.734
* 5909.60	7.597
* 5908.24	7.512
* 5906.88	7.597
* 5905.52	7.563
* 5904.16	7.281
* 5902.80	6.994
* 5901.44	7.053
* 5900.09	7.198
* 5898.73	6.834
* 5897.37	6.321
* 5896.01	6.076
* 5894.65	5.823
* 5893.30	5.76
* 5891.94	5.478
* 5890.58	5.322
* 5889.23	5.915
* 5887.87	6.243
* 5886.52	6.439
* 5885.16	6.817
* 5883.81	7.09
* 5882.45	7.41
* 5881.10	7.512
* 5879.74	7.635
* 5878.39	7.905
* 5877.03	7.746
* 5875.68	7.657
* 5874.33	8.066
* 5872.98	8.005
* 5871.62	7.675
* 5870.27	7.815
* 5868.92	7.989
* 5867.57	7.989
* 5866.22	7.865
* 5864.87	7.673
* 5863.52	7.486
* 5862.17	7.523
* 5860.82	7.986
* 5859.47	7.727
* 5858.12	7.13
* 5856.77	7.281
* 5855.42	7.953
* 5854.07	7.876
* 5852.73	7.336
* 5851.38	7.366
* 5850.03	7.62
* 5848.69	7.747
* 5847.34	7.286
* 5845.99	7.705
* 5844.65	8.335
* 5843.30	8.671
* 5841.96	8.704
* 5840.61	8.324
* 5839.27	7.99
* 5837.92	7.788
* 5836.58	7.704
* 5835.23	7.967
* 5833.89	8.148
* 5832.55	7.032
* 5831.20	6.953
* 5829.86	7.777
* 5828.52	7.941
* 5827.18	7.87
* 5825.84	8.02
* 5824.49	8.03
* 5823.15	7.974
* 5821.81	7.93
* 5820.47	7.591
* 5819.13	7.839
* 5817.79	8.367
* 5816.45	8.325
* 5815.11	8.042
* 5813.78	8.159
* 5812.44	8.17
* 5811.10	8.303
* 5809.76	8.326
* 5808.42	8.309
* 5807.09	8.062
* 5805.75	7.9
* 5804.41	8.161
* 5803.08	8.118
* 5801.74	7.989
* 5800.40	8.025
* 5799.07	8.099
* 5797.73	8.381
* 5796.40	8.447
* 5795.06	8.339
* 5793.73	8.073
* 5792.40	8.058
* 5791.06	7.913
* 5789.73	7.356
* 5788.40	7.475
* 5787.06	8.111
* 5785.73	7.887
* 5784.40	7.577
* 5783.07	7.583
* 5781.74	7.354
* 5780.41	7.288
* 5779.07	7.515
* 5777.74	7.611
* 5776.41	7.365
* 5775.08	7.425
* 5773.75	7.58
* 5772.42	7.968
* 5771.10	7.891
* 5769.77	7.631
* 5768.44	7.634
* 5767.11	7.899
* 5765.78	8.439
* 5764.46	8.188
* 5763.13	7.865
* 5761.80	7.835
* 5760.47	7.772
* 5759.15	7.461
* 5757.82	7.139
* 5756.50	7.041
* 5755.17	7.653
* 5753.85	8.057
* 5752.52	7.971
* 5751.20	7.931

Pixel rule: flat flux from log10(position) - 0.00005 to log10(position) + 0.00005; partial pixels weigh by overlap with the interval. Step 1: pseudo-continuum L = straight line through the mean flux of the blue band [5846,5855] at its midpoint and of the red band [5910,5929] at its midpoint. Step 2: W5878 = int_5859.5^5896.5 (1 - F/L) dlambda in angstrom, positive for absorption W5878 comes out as 2.0 angstrom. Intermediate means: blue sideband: 7.56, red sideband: 7.56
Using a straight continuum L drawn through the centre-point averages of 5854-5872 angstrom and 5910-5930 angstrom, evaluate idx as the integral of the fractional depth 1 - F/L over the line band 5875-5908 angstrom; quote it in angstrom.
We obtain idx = 3.5 angstrom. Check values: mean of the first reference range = 7.71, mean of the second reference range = 7.57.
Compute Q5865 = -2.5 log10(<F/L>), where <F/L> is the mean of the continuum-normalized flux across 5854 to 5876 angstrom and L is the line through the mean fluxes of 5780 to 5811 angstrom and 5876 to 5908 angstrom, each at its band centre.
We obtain -0.09 mag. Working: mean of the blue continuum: 7.96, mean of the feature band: 7.74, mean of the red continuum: 6.8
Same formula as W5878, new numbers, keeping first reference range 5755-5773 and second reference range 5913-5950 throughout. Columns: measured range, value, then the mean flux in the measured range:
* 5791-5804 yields -0.7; 8.16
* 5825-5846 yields -0.7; 7.94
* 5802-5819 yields -1.0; 8.17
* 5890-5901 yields 2.2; 6.13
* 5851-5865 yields 0.2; 7.58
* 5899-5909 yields 0.5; 7.3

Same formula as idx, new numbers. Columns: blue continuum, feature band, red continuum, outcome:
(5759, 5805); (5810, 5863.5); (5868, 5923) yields -2.4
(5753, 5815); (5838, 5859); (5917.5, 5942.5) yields -0.1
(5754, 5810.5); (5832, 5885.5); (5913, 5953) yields -0.1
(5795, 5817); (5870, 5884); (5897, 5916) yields -0.2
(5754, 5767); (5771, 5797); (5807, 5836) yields 0.3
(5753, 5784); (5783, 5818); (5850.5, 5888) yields -2.0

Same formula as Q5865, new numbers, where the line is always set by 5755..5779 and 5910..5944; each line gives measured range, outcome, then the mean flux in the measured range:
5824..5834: 0.00 mag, 7.69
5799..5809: -0.06 mag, 8.08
